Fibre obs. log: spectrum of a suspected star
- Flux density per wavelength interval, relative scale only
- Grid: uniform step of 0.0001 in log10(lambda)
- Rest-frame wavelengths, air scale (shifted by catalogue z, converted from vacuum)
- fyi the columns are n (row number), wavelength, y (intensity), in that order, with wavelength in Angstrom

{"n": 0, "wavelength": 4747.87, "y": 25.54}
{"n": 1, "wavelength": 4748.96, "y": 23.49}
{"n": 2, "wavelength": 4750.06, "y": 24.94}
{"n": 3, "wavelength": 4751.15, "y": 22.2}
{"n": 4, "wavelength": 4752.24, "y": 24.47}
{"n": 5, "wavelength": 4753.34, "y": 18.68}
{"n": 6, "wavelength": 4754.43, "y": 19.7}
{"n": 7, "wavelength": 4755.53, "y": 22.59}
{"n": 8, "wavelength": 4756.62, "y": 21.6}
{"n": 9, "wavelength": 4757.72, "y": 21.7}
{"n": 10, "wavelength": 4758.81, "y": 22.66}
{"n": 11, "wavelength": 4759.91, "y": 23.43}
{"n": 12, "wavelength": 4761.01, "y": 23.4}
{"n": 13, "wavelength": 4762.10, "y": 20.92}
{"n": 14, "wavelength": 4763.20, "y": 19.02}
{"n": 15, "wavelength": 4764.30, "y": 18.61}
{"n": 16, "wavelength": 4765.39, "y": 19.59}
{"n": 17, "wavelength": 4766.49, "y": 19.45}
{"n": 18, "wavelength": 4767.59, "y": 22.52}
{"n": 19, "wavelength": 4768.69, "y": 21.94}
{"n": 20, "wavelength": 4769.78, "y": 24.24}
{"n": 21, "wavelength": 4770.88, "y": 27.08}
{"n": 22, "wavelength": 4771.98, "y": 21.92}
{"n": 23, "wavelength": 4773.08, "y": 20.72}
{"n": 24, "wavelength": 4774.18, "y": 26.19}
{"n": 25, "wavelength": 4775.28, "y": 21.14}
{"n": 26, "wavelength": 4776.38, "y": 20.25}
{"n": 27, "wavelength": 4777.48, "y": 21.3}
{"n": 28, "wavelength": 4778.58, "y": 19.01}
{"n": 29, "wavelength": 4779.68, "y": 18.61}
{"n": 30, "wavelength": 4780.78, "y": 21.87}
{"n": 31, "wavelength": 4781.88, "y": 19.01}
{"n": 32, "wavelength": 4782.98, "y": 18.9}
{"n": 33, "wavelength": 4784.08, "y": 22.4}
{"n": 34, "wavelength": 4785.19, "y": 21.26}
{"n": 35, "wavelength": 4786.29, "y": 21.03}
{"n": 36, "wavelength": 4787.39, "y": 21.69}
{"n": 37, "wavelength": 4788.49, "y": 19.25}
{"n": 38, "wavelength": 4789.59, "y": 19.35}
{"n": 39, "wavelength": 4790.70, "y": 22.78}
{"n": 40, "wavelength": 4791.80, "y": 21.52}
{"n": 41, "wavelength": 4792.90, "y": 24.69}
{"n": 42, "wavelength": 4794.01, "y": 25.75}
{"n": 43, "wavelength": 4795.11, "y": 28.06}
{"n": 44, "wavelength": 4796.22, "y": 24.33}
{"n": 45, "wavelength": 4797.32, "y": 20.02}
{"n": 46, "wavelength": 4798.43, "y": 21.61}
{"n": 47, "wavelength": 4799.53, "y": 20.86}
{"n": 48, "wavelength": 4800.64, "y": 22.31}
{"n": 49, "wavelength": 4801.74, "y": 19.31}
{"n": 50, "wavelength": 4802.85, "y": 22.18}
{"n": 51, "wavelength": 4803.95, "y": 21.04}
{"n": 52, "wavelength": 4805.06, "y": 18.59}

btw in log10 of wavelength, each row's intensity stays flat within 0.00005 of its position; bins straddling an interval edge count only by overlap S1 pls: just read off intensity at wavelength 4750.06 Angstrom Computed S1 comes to 24.94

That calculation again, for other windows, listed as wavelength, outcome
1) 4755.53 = 22.59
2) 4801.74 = 19.31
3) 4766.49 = 19.45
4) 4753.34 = 18.68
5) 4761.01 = 23.4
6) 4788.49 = 19.25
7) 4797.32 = 20.02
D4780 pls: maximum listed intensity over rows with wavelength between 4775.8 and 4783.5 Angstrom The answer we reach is 21.87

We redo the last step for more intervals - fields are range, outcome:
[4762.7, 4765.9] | 19.59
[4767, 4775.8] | 27.08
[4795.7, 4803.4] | 24.33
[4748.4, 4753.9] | 24.94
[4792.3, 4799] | 28.06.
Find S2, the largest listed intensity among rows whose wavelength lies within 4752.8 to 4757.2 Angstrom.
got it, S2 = 22.59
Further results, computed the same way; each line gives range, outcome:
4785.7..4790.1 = 21.69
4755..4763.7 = 23.43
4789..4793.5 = 24.69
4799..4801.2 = 22.31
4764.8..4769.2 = 22.52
